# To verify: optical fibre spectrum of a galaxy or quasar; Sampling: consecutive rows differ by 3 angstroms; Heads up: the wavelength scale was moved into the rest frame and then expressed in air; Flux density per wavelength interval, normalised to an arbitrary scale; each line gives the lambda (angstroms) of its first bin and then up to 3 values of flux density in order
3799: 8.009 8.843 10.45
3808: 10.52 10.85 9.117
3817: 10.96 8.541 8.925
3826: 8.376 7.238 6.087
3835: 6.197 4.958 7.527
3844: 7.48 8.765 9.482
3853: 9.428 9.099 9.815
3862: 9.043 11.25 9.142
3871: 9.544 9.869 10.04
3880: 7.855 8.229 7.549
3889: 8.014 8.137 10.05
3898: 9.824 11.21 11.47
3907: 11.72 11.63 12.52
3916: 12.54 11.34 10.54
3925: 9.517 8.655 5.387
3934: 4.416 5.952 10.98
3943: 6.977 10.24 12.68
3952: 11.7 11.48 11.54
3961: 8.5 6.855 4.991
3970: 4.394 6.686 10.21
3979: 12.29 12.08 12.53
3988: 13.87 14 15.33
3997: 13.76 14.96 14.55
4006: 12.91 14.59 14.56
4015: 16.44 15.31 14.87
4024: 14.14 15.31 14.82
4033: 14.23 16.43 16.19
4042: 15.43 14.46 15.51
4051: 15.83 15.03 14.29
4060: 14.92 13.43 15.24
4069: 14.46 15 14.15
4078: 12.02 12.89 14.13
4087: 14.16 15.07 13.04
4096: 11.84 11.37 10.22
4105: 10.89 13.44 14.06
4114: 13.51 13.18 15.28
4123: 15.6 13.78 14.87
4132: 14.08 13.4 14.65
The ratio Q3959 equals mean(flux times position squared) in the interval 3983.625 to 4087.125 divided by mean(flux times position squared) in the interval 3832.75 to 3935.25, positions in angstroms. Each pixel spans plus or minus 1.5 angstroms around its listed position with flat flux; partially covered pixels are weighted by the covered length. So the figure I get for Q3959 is 1.7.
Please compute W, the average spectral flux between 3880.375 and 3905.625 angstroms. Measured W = 9.26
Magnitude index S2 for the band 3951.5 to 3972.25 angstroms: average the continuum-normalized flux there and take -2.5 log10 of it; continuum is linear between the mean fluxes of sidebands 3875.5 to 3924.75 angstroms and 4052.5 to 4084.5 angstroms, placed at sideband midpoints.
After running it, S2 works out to 0.364 mag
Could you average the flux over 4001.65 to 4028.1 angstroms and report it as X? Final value 14.7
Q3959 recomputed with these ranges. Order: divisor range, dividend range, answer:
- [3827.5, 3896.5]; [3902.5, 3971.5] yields 1.15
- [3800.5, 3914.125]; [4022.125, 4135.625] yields 1.71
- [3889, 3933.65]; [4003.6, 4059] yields 1.58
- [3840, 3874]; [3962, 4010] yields 1.33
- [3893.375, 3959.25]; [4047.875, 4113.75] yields 1.46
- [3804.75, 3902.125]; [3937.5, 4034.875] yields 1.46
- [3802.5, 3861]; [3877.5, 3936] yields 1.14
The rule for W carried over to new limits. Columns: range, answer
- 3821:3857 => 7.79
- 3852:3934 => 9.66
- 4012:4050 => 15.2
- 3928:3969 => 8.54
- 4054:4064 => 14.4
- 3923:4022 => 11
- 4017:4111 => 14.1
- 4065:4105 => 13.2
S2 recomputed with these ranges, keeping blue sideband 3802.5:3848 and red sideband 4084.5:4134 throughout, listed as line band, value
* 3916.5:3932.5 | 0.09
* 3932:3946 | 0.38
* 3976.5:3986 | -0.09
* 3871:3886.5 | 0.06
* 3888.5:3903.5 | 0.00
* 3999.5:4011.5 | -0.22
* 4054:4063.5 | -0.15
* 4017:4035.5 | -0.24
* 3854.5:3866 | -0.08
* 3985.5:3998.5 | -0.24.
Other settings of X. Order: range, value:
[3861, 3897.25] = 9.08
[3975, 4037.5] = 14.2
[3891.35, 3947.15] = 9.66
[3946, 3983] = 9.45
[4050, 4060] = 15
